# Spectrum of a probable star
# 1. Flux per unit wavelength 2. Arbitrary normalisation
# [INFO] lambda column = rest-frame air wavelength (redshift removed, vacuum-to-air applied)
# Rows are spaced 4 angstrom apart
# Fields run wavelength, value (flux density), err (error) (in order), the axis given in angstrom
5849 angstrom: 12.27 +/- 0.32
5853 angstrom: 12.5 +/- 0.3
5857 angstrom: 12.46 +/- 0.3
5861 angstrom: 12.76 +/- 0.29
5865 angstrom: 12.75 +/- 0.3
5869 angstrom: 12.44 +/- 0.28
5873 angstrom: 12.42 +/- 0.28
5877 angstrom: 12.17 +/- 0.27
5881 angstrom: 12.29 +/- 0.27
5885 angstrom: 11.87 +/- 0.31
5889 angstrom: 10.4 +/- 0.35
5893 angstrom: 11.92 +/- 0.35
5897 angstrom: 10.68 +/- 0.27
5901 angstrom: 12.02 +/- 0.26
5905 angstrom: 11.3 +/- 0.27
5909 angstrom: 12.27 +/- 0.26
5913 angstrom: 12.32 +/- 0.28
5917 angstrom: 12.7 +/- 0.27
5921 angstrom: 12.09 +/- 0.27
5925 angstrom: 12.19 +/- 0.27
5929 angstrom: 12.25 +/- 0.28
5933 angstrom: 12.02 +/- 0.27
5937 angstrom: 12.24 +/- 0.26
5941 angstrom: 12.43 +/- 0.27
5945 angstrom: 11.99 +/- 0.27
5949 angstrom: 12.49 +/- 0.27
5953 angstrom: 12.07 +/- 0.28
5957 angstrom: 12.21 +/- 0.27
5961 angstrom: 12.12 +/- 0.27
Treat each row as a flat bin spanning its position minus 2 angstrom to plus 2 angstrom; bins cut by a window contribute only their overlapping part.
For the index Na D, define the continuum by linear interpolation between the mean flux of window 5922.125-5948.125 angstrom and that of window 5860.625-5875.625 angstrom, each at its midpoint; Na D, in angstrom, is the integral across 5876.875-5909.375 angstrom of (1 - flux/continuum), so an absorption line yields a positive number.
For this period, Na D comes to 2.2 angstrom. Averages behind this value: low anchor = 12.6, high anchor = 12.2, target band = 11.6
